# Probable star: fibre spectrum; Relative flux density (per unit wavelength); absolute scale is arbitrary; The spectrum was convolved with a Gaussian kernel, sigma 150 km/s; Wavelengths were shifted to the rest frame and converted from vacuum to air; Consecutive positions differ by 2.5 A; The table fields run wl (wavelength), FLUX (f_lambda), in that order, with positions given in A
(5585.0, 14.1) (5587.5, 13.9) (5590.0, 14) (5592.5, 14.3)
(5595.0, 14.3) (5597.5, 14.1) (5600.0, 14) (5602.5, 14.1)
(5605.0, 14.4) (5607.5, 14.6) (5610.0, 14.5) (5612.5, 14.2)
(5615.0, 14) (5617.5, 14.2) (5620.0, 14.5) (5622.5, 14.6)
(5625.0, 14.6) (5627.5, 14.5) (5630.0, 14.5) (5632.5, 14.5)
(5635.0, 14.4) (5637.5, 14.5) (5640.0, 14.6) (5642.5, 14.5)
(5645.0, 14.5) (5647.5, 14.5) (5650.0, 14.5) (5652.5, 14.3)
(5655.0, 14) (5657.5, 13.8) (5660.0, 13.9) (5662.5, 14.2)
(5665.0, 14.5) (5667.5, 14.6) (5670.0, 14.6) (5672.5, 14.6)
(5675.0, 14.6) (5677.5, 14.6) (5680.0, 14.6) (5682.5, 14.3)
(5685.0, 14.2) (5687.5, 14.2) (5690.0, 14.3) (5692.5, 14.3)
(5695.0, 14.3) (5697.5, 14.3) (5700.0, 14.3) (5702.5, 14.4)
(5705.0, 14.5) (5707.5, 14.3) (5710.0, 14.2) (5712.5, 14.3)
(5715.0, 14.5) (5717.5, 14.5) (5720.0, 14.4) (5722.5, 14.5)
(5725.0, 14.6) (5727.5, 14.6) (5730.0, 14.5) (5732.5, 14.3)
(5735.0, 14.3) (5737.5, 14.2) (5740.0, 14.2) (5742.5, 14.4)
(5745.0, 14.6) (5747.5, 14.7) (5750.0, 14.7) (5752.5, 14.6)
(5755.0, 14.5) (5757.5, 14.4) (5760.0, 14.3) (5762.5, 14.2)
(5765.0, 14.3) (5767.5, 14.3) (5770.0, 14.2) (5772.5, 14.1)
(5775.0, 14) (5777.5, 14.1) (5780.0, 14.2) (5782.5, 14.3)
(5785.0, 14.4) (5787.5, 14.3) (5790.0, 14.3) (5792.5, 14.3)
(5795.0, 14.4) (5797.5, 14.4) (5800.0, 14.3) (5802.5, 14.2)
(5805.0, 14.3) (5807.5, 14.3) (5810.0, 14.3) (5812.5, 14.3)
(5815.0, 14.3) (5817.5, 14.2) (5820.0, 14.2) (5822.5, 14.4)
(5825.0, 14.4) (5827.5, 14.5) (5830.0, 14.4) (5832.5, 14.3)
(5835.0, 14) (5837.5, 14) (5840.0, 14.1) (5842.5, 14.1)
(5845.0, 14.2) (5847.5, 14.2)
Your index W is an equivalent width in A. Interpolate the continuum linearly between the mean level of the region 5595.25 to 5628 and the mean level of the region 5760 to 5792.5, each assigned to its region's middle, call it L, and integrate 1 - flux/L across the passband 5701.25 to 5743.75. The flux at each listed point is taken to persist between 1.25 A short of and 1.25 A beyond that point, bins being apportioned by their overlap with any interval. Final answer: -0.39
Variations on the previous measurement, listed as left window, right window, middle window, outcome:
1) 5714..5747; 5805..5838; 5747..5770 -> -0.1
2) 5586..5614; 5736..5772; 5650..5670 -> 0.1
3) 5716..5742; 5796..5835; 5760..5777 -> 0.2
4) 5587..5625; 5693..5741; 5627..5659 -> -0.2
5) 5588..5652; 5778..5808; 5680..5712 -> 0.1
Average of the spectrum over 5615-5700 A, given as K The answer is 14.4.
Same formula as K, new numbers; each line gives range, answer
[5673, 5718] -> 14.4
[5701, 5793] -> 14.4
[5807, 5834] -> 14.3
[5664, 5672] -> 14.6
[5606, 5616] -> 14.3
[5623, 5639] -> 14.5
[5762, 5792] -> 14.2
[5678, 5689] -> 14.3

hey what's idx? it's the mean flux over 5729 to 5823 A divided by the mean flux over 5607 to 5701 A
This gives 1.0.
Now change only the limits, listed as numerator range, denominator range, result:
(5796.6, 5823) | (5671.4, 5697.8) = 0.99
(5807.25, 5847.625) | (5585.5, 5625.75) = 1.00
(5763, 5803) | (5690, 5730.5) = 0.99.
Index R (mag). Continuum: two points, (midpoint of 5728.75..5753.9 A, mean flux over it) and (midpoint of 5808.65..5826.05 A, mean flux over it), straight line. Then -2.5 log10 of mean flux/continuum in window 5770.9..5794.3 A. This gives 0.01 mag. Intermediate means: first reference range 14.5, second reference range 14.3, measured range 14.2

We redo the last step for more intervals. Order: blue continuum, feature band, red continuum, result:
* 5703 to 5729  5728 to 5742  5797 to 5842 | 0.007 mag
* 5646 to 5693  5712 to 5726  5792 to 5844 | -0.011 mag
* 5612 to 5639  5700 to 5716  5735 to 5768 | 0.004 mag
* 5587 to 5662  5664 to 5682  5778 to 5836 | -0.020 mag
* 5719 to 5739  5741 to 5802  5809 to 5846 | 0.000 mag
